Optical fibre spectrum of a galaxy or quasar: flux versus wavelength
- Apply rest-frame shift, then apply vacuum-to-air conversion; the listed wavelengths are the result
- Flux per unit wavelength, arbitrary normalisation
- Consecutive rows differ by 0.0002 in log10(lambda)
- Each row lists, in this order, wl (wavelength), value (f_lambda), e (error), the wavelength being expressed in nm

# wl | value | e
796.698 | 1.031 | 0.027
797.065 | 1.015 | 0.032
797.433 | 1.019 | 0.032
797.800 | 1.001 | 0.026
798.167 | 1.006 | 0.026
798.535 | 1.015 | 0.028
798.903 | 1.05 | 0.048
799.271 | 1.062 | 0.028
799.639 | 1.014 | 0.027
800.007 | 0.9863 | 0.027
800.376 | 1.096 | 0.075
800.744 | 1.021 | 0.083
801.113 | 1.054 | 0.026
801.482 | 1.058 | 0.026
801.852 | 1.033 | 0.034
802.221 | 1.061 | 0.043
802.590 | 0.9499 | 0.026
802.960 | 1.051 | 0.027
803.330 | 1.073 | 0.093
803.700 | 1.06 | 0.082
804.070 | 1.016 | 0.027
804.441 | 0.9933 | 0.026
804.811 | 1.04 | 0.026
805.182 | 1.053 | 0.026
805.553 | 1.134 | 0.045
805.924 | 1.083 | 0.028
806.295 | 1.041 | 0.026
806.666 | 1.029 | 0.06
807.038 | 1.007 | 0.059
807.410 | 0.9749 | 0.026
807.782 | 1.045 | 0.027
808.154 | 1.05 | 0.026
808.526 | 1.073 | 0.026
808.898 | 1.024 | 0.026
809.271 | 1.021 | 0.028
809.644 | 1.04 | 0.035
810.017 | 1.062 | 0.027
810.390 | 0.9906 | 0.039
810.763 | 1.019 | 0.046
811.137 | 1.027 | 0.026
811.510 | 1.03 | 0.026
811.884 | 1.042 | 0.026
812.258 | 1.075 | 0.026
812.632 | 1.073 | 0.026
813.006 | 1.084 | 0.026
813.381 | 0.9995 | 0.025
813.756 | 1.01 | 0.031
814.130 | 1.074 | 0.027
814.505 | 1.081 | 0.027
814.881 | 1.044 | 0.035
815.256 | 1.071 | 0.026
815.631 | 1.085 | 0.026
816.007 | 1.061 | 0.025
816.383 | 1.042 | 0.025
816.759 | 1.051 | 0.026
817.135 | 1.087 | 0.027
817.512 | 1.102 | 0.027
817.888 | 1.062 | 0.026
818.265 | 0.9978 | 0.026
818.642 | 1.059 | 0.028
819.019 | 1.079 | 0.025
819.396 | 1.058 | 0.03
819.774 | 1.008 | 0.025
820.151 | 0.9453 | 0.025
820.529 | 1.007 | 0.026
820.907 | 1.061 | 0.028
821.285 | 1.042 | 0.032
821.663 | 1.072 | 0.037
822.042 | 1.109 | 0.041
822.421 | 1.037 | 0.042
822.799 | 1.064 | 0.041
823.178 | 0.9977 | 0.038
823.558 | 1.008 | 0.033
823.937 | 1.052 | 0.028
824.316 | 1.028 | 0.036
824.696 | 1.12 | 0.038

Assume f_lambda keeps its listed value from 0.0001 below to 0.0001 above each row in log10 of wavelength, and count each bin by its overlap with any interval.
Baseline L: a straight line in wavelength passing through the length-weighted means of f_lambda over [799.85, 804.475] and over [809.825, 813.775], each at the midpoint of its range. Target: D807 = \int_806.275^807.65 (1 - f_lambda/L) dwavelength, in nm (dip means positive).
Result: 0.04 nm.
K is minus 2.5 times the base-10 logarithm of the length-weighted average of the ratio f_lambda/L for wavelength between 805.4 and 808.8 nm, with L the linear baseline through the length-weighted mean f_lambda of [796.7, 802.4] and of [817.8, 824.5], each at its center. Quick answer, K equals -0.01 mag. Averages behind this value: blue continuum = 1.03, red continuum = 1.04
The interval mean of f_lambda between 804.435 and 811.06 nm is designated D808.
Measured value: 1.04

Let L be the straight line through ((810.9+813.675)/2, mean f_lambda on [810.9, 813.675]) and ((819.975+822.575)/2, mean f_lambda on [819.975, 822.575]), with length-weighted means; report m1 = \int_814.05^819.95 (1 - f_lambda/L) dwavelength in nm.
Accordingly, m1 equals -0.10 nm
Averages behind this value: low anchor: 1.05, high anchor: 1.04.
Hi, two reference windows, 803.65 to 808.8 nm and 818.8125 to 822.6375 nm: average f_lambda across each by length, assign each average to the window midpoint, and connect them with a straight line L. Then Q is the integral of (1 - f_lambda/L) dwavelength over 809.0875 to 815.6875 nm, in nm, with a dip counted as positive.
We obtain -0.02 nm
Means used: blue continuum 1.04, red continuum 1.04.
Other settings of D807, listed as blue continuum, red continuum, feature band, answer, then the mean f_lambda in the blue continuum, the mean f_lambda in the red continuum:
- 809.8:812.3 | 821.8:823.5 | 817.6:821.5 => 0.039 nm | 1.03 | 1.05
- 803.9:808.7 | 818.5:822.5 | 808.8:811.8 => 0.042 nm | 1.04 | 1.04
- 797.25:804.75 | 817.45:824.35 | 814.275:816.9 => -0.061 nm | 1.03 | 1.04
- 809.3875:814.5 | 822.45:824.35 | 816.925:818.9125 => -0.050 nm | 1.04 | 1.03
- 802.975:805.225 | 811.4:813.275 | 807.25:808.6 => 0.019 nm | 1.04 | 1.06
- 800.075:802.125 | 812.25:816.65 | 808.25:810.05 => 0.019 nm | 1.05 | 1.06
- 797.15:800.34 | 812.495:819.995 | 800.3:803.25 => -0.033 nm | 1.02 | 1.06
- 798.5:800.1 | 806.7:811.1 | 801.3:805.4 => -0.031 nm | 1.03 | 1.03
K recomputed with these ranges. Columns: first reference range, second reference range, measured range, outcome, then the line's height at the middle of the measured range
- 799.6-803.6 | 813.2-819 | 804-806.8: -0.01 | 1.04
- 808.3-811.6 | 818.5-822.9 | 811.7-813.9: -0.01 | 1.04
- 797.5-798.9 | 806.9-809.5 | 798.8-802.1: -0.03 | 1.02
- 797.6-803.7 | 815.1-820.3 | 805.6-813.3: 0.00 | 1.04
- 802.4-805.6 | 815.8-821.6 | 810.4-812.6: 0.00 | 1.04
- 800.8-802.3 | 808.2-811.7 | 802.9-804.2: -0.01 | 1.04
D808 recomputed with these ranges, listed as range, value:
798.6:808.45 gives 1.04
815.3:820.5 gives 1.05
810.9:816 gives 1.05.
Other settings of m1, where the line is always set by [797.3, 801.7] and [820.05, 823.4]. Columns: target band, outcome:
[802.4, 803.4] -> 0.01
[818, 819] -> 0.00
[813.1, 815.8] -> -0.04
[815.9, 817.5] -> -0.04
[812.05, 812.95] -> -0.03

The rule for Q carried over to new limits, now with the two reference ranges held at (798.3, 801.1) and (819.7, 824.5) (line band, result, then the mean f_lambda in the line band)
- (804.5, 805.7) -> -0.03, 1.07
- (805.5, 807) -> -0.04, 1.06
